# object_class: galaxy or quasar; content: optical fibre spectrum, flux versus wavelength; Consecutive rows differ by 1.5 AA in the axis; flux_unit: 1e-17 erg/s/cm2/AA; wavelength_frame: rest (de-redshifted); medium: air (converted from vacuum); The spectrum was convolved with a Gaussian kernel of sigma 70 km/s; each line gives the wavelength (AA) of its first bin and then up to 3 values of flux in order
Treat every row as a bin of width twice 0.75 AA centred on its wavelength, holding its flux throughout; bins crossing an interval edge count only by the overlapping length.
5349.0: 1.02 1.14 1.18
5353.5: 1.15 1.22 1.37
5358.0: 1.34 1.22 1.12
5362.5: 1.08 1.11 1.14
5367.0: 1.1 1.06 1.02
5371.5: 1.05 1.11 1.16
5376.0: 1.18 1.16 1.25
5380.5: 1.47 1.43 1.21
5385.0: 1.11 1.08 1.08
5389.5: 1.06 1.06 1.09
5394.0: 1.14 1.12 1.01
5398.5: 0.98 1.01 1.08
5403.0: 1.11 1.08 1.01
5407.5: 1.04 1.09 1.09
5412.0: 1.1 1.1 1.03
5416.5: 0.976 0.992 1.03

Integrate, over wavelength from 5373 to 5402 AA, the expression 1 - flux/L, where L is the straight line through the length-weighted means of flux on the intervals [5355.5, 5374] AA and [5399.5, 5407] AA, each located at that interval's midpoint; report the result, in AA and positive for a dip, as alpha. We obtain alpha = -1.21 AA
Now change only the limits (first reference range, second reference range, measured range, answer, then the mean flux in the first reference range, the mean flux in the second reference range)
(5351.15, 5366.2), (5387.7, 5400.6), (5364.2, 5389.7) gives -0.78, 1.19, 1.06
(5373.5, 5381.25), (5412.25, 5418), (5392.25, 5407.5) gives 0.77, 1.24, 1.04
